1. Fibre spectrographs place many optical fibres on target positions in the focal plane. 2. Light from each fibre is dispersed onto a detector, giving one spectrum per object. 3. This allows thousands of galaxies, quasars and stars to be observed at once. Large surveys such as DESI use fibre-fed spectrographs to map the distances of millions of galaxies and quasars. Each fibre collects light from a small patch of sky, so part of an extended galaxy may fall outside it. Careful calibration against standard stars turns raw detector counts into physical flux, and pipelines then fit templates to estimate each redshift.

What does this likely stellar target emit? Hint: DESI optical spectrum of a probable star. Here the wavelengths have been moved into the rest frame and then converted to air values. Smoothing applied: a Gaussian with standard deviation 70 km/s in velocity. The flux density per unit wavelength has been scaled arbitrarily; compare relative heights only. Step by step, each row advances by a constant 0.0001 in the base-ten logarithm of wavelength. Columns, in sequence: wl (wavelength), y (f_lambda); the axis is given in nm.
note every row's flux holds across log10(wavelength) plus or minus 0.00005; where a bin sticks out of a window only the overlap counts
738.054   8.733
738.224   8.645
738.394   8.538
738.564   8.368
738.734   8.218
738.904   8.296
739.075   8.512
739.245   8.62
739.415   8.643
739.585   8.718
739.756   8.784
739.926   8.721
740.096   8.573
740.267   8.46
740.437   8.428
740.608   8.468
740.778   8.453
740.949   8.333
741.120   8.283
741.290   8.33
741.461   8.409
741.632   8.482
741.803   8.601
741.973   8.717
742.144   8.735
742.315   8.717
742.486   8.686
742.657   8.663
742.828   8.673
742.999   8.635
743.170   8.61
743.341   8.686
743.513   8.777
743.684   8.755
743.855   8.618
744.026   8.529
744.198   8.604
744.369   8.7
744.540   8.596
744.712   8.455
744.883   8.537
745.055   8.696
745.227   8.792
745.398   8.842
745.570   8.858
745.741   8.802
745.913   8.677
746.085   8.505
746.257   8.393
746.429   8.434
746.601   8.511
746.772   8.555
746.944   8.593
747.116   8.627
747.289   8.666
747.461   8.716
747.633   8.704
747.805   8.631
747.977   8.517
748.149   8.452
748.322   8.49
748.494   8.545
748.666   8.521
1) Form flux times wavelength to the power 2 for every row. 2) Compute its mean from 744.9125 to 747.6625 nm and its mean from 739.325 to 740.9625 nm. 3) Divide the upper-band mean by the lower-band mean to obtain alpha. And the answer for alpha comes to 1.0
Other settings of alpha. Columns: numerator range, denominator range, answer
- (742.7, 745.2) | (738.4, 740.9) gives 1.03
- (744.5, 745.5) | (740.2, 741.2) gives 1.04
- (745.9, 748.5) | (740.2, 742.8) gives 1.02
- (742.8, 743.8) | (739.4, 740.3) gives 1.01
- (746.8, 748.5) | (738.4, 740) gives 1.03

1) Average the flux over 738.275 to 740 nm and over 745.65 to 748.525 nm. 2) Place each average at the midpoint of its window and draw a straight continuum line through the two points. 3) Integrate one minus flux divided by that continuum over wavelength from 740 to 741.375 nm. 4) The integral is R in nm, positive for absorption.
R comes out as 0.02 nm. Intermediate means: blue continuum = 8.54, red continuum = 8.58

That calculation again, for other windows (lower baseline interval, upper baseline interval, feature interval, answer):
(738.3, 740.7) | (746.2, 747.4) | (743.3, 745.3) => -0.025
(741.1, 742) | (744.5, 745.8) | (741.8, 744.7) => -0.027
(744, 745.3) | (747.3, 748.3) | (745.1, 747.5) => -0.009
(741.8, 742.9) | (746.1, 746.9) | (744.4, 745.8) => -0.023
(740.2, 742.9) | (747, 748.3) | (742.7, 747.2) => -0.033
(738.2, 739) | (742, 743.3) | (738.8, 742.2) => 0.000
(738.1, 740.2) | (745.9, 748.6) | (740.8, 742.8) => 0.003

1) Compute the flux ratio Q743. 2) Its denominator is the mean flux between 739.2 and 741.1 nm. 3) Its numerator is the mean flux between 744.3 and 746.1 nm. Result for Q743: 1.0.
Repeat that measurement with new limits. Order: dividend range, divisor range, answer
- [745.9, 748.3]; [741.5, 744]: 0.99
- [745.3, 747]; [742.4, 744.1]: 1.00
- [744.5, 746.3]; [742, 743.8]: 1.00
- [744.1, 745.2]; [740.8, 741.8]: 1.03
